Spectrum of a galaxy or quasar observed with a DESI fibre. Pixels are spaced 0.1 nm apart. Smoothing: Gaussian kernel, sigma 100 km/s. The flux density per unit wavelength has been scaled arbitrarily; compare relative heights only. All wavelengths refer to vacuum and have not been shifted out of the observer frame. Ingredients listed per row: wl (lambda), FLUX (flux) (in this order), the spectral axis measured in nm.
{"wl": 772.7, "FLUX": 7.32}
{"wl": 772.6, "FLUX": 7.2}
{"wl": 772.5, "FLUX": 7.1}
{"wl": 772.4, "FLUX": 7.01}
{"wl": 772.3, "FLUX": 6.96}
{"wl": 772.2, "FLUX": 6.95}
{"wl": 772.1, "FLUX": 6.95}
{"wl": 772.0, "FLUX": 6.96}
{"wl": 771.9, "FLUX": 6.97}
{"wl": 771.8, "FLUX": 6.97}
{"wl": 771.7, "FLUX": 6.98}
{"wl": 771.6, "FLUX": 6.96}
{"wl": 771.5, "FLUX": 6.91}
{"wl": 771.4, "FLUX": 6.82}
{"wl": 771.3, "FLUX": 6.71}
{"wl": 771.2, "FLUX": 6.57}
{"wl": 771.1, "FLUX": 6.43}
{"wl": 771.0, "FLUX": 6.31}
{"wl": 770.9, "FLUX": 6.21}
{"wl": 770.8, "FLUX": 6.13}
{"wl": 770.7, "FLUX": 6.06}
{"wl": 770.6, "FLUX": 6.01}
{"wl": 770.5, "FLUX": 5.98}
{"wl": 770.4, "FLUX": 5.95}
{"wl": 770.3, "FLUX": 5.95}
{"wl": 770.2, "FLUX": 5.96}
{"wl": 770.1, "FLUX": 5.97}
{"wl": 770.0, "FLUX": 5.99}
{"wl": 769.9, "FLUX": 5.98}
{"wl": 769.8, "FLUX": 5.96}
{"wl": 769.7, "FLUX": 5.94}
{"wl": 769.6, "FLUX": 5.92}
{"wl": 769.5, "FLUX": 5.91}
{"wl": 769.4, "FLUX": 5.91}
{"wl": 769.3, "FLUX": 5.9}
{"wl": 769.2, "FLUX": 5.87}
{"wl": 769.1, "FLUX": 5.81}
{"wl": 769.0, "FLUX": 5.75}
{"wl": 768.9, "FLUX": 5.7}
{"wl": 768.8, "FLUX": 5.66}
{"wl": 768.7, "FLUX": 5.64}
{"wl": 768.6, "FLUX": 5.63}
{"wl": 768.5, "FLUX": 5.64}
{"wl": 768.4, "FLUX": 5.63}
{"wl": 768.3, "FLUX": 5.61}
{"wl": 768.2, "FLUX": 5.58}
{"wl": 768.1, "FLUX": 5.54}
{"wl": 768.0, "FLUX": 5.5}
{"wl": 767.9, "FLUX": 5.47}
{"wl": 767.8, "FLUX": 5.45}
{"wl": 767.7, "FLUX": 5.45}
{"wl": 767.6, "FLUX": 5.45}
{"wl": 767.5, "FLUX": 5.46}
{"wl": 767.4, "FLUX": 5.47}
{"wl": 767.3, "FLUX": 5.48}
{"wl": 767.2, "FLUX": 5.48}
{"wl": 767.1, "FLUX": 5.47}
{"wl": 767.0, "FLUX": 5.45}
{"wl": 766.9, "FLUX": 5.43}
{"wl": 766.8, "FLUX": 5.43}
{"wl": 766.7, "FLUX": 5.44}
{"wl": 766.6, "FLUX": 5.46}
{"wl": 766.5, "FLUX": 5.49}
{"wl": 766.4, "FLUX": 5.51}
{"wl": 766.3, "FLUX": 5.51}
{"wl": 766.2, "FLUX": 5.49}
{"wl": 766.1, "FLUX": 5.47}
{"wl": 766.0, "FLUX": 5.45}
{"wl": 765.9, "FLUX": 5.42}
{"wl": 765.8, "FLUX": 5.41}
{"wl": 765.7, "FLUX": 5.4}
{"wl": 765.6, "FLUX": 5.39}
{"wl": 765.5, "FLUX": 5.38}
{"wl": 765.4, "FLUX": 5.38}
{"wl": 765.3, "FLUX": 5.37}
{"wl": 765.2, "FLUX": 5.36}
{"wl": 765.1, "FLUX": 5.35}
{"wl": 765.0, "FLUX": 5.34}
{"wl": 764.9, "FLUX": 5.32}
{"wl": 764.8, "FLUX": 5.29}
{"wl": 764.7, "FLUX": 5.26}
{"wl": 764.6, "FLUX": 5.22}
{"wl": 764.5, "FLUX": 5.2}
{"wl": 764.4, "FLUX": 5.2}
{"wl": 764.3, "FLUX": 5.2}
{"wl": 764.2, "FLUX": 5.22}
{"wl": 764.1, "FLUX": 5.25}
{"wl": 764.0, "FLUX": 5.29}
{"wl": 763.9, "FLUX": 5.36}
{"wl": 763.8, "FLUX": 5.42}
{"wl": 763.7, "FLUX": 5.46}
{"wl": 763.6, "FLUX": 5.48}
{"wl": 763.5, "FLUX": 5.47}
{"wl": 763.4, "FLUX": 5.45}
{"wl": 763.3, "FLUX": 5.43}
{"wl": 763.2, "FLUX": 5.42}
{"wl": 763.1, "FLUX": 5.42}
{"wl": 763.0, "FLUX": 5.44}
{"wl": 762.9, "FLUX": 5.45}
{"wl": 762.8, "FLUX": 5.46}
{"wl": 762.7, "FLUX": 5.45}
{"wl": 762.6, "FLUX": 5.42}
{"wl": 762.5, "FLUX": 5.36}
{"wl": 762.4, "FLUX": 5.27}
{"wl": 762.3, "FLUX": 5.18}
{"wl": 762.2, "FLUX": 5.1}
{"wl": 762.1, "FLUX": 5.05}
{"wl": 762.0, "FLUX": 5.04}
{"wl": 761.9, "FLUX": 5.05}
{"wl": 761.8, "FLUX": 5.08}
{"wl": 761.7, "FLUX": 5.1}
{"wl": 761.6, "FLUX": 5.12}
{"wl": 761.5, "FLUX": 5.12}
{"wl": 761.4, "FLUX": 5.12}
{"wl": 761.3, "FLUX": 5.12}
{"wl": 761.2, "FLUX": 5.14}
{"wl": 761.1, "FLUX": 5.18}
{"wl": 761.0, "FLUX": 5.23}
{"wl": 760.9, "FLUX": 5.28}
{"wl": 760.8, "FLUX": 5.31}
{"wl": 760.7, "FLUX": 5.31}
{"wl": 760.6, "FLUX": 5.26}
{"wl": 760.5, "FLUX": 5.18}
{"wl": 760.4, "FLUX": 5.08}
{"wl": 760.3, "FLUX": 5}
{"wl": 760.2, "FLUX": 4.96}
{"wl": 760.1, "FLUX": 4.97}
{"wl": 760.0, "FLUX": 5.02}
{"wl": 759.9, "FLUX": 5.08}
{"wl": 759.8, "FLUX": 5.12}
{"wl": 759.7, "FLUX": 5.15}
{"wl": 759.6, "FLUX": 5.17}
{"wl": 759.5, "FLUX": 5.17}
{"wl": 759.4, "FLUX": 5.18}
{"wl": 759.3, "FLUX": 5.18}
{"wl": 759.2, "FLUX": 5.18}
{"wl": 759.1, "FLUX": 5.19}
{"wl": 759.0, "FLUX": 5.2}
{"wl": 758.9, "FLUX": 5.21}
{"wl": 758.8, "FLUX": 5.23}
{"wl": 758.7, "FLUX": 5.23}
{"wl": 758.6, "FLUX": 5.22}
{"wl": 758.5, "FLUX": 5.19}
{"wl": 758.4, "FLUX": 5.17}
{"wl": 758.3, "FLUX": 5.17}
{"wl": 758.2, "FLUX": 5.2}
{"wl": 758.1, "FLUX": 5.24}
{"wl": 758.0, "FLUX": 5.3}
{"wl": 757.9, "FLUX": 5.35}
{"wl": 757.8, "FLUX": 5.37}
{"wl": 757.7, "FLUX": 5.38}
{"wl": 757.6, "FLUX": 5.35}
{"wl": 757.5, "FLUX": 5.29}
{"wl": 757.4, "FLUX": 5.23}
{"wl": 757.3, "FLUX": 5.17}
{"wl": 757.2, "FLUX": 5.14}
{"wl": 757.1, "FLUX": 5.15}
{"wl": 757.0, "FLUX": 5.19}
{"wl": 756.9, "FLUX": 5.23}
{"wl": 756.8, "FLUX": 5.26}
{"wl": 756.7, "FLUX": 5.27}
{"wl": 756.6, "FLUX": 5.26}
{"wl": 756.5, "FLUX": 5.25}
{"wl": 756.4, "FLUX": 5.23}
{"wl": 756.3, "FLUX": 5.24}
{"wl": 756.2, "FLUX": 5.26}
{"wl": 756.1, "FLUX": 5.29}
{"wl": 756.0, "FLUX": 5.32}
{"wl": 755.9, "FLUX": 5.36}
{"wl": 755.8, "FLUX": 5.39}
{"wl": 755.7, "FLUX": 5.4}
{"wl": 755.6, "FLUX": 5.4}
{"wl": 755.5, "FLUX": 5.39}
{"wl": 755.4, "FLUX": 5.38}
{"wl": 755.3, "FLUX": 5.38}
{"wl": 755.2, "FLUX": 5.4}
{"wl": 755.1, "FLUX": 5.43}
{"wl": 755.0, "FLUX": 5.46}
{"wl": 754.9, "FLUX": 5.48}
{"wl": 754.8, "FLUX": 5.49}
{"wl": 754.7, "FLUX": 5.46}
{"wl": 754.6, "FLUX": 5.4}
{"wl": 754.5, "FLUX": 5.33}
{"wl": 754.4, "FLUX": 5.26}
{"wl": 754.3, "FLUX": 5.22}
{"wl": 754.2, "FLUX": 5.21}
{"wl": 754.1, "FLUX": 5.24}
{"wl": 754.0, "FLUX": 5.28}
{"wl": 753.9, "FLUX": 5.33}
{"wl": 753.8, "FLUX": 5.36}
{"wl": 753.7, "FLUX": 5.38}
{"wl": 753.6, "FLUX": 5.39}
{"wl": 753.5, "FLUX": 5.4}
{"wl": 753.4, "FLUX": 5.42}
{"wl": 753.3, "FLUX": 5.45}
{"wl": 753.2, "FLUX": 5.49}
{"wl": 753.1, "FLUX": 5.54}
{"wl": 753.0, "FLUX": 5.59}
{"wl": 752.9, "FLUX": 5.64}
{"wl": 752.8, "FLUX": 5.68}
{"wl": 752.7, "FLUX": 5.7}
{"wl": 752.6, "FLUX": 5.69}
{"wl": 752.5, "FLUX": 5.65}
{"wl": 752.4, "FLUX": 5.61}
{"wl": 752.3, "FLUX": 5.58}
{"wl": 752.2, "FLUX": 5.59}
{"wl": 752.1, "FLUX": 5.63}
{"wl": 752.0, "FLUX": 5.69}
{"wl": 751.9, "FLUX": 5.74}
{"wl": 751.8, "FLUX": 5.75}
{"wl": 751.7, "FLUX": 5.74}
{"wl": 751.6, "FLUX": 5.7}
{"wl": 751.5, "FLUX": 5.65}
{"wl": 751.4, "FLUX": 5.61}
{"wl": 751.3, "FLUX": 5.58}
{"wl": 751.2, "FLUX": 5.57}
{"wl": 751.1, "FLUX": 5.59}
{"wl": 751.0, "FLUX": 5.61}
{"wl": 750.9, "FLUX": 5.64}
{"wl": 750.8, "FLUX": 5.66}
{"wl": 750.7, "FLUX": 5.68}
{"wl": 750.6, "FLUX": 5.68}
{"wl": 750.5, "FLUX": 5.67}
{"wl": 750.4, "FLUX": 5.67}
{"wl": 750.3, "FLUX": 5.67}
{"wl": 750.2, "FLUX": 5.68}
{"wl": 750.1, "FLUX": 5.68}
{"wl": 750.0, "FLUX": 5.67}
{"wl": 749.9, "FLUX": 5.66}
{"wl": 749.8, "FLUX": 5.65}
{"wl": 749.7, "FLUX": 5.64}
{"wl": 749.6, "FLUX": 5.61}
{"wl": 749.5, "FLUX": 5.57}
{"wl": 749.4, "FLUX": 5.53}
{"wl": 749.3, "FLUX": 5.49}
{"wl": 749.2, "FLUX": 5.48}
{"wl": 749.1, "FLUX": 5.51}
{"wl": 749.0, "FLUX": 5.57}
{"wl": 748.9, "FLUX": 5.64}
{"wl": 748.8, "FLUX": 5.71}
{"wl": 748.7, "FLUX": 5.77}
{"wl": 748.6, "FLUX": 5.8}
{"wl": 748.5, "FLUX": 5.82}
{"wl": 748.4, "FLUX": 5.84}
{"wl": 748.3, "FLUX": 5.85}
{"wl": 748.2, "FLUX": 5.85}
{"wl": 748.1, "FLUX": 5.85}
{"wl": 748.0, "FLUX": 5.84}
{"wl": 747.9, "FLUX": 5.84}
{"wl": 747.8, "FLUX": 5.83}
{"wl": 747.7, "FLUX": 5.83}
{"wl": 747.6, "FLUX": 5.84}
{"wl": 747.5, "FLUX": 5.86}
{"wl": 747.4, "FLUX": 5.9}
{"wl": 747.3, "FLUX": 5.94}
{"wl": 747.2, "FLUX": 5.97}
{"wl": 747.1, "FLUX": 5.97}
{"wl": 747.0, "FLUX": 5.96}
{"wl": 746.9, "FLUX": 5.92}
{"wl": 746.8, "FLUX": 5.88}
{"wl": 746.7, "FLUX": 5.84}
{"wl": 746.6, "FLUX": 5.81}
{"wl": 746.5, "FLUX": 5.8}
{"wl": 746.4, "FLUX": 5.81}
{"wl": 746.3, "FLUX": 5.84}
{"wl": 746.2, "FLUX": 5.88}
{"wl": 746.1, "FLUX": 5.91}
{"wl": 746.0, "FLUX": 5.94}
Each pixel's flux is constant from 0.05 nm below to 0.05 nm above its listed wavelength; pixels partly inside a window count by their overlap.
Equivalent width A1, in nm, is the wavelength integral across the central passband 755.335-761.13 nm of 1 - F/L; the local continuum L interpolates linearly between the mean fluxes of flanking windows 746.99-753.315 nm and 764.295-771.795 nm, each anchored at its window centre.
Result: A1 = 0.489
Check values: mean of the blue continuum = 5.69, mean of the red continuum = 5.73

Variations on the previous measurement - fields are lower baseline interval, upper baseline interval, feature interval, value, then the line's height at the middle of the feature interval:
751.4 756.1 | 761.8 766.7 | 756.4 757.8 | 0.049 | 5.44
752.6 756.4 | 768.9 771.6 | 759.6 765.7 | 0.551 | 5.77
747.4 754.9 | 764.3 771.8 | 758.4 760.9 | 0.224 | 5.67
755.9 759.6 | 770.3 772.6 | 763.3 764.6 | 0.118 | 5.87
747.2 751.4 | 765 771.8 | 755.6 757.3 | 0.138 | 5.73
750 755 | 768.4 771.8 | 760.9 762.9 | 0.221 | 5.84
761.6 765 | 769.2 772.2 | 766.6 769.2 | 0.169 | 5.93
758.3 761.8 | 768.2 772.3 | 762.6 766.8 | 0.176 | 5.62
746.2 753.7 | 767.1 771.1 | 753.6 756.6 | 0.196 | 5.72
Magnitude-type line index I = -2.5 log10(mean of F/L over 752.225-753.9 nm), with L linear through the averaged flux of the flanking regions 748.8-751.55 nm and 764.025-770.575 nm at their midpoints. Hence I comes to 0.02 mag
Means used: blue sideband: 5.62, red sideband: 5.56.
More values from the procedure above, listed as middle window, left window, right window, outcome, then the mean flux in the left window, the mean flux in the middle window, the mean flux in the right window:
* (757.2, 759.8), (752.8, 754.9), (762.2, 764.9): 0.03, 5.4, 5.23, 5.34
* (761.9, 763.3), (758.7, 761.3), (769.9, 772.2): 0.03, 5.16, 5.31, 6.44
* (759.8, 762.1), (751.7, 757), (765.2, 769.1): 0.07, 5.43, 5.12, 5.5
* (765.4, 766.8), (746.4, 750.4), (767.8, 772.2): 0.11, 5.76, 5.44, 6.1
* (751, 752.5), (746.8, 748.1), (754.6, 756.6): -0.01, 5.89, 5.64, 5.37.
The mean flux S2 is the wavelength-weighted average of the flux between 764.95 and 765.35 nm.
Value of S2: 5.36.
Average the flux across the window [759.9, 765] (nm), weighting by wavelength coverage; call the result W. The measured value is 5.24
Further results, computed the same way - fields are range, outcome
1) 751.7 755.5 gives 5.48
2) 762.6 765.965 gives 5.36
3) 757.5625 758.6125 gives 5.27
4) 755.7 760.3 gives 5.22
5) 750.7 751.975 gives 5.66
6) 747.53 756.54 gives 5.56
